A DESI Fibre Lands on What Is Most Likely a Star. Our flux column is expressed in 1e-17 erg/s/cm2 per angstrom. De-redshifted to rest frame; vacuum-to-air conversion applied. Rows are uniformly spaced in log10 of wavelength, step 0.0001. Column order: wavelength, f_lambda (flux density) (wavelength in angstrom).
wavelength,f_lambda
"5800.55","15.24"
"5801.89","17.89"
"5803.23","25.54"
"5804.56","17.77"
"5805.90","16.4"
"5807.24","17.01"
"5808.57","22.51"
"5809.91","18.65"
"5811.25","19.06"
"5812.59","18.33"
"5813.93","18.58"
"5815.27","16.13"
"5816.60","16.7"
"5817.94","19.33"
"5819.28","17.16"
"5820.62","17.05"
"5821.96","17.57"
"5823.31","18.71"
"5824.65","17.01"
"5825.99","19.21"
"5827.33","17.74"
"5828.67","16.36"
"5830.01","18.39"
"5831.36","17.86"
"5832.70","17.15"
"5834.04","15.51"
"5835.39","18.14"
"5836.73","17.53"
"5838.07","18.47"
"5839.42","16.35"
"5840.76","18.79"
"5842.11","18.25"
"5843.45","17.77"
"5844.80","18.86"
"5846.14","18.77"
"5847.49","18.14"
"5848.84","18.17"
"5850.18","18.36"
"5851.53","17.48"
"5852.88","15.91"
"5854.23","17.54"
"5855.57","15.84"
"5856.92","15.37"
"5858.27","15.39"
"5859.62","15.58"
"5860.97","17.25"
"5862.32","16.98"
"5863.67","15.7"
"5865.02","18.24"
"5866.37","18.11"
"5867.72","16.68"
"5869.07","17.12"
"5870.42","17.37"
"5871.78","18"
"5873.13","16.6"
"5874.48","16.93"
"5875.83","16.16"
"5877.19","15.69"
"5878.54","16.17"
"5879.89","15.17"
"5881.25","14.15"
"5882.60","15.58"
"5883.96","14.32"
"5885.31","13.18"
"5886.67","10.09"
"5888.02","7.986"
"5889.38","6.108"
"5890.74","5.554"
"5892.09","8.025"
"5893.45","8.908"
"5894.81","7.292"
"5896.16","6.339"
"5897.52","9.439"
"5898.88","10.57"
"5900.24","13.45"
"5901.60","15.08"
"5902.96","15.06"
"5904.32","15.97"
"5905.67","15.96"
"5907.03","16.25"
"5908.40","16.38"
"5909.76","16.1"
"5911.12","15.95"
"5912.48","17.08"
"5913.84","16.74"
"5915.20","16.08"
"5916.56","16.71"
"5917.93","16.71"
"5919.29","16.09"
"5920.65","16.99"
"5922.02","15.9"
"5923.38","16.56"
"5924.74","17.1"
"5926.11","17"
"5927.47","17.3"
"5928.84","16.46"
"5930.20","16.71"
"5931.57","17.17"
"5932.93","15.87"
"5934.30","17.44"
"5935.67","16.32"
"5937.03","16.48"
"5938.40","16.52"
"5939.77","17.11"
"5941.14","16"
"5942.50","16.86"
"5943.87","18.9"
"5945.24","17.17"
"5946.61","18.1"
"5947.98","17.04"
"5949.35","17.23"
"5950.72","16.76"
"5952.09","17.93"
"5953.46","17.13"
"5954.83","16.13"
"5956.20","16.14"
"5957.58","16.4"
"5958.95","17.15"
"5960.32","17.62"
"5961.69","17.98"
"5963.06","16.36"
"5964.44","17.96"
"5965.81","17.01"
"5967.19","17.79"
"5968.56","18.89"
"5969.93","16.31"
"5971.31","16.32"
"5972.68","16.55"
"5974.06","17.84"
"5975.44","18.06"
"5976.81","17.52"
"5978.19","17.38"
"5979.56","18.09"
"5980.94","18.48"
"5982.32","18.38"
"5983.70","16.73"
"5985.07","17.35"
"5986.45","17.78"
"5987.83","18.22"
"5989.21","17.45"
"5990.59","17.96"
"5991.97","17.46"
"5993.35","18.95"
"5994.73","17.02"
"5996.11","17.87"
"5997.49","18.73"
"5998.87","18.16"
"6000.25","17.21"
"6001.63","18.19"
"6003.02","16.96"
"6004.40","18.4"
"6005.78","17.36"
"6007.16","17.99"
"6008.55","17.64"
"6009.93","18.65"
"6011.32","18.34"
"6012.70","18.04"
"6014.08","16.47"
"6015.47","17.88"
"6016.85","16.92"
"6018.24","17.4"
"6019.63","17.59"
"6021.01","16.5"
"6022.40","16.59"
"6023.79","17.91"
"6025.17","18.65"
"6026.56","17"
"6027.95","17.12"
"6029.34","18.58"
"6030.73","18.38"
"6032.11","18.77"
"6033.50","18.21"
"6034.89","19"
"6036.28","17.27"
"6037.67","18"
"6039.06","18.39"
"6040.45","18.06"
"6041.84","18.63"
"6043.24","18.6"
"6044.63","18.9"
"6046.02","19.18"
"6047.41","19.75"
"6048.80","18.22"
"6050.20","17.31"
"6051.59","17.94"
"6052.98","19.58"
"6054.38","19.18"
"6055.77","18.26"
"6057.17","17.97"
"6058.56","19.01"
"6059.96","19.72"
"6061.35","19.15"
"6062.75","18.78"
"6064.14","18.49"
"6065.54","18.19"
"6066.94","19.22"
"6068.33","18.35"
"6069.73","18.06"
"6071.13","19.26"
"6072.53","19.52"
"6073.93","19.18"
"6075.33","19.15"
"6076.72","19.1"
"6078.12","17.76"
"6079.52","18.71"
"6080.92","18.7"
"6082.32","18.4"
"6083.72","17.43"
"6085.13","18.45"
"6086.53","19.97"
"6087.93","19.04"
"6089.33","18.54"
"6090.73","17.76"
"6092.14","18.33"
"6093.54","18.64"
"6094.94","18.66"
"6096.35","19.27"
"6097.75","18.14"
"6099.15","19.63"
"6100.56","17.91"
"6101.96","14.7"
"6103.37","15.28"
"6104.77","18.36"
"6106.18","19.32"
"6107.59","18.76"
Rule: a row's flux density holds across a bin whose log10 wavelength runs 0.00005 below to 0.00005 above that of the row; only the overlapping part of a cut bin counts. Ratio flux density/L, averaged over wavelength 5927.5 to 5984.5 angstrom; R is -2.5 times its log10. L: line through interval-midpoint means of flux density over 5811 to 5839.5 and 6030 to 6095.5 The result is 0.06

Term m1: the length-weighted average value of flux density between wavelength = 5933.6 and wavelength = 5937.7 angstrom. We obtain 16.7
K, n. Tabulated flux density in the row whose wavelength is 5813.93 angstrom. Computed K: 18.58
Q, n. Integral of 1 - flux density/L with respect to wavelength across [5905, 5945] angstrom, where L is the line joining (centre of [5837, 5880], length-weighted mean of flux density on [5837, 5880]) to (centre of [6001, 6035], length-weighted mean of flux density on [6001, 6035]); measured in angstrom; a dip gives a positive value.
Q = 1.7 angstrom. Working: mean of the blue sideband 17.1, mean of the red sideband 17.8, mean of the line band 16.7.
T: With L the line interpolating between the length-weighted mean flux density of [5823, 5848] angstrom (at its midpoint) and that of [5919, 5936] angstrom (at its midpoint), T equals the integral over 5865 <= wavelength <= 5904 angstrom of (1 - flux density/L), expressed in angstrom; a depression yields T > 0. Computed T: 9.3 angstrom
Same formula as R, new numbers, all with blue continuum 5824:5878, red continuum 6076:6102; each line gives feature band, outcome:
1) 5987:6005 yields 0.01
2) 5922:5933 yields 0.06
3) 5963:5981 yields 0.03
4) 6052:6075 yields -0.03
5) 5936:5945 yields 0.05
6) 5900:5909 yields 0.13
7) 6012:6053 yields 0.01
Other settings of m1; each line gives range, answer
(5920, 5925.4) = 16.6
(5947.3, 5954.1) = 17.2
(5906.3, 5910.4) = 16.2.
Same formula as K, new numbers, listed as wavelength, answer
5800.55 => 15.24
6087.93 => 19.04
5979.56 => 18.09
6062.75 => 18.78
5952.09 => 17.93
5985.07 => 17.35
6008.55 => 17.64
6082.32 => 18.4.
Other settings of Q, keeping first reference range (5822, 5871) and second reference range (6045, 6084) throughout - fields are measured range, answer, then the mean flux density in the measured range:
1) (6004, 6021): 0.7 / 17.7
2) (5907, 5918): 0.8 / 16.4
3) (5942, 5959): 0.8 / 17.1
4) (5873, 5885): 1.4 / 15.5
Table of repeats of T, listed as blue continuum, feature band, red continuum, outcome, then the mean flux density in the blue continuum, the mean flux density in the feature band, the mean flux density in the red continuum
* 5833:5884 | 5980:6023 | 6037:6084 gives 1.08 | 16.9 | 17.7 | 18.7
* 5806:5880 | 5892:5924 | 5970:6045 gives 6.04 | 17.4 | 14.3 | 17.8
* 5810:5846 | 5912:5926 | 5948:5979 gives 0.64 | 17.8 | 16.6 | 17.2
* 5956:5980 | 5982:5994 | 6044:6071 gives -0.11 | 17.3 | 17.8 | 18.7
